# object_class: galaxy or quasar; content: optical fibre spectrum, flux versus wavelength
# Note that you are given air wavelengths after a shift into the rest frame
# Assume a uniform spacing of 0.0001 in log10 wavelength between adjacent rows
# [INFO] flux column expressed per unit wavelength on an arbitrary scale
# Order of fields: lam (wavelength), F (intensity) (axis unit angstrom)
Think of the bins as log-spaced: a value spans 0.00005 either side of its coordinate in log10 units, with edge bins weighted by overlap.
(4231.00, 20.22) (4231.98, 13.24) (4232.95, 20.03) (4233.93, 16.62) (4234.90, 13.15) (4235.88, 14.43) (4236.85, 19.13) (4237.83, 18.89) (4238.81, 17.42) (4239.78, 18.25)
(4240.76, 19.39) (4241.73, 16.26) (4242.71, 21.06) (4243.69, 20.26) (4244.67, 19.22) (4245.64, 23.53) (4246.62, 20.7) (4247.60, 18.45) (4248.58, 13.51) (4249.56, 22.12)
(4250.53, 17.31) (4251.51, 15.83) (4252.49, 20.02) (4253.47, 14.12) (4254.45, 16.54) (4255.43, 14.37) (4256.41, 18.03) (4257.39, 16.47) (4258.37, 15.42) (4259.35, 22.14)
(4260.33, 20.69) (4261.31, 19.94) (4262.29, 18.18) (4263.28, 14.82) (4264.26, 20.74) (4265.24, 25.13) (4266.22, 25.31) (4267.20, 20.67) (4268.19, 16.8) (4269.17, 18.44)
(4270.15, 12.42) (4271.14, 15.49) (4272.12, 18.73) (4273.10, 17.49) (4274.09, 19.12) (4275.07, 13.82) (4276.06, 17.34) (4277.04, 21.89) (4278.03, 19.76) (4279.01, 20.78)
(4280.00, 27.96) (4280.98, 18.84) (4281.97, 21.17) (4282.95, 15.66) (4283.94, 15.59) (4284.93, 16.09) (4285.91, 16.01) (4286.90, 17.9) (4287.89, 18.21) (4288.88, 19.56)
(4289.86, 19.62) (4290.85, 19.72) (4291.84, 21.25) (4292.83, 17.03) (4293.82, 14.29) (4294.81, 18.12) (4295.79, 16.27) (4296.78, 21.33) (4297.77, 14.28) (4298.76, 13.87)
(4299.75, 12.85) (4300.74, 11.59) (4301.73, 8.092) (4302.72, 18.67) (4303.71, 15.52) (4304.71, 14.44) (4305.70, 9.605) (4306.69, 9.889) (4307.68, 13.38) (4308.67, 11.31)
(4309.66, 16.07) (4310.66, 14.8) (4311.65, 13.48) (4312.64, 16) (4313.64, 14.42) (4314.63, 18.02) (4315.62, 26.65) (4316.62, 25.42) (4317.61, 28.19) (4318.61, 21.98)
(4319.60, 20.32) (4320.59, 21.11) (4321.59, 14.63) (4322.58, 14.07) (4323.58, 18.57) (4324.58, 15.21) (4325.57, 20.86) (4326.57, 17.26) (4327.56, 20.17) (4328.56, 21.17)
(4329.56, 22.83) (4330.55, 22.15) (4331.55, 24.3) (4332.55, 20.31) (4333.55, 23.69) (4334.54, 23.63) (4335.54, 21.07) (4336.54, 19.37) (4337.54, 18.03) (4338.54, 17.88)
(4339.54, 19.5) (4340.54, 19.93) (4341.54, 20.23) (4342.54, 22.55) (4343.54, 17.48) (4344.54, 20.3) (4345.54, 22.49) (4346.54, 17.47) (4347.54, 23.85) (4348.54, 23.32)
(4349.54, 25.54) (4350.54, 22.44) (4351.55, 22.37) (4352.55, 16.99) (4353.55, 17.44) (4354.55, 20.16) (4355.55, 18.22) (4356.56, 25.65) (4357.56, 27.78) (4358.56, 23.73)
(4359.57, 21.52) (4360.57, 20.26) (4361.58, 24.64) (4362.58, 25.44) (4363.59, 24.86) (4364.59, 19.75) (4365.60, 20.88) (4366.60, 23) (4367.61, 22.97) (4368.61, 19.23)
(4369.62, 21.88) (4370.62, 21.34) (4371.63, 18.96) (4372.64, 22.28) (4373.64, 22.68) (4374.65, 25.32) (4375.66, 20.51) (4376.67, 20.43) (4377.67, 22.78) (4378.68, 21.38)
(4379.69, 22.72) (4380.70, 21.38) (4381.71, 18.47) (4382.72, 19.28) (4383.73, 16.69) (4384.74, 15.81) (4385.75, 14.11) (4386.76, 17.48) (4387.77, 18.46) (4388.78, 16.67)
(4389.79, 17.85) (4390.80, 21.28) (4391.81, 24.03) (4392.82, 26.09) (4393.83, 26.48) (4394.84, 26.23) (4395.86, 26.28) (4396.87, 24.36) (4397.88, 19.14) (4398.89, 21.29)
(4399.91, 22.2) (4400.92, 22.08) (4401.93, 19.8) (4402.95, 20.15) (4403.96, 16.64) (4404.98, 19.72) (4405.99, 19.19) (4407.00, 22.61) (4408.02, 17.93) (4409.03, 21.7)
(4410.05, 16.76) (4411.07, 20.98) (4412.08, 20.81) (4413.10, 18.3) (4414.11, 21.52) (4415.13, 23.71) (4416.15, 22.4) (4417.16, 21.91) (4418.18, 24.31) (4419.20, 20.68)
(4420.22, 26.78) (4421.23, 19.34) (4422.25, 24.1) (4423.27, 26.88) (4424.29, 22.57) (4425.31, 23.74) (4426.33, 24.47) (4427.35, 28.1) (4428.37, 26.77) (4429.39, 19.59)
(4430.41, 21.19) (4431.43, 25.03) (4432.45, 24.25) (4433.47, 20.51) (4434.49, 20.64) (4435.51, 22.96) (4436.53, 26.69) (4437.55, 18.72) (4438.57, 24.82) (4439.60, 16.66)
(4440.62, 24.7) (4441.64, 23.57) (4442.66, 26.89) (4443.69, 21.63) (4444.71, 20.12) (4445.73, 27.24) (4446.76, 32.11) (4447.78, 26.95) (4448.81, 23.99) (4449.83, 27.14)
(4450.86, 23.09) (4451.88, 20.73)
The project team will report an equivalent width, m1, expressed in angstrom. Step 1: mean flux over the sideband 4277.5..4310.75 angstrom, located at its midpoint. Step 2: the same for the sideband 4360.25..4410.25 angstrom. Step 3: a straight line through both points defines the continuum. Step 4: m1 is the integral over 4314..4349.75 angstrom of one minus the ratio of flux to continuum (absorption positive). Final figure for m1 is -4.67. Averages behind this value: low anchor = 16.5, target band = 20.8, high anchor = 21.1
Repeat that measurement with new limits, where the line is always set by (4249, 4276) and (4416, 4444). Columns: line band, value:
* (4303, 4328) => 3.2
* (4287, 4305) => 2.5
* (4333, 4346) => 0.0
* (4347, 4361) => -0.8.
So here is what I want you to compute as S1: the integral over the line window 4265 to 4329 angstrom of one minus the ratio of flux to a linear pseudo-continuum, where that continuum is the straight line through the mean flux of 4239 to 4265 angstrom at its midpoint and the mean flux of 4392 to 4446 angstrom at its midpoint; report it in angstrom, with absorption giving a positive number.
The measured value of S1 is 6.03 angstrom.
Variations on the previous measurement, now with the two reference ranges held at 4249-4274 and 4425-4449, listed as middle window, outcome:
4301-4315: 4.2 angstrom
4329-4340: -0.3 angstrom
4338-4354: 0.3 angstrom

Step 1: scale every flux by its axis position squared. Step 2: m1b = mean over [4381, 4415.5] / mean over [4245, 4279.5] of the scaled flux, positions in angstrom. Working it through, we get 1.18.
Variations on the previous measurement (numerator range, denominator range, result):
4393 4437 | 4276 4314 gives 1.44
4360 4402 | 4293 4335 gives 1.25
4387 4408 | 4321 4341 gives 1.12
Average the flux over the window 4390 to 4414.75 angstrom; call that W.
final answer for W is 21.4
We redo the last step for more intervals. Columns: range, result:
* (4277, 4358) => 18.8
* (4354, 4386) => 21.4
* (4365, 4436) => 21.5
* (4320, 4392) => 20.7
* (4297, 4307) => 13.2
